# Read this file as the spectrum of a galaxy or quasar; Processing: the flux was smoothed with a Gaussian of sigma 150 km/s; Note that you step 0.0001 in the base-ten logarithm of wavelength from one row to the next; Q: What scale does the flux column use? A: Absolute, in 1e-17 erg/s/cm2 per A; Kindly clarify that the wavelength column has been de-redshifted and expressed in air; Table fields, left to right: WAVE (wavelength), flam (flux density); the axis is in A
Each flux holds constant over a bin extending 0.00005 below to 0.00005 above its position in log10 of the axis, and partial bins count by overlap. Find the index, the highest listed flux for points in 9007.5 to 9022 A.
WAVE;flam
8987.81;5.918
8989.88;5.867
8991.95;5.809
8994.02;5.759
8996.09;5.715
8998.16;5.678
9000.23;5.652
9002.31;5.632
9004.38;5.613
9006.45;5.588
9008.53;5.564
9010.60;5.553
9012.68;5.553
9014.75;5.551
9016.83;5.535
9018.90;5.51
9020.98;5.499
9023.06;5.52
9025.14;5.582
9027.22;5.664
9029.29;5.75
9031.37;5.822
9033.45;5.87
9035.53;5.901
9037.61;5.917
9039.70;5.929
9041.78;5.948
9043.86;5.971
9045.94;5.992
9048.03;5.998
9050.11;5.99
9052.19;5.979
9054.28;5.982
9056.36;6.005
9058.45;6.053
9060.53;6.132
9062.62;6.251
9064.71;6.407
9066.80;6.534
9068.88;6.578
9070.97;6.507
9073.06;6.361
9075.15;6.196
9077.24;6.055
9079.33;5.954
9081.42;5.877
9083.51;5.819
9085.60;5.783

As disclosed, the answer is 5.564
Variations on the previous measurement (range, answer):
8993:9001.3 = 5.759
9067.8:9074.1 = 6.578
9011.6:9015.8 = 5.553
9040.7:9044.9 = 5.971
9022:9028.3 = 5.664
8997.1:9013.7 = 5.678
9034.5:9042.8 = 5.948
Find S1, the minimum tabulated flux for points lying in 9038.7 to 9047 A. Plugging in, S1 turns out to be 5.929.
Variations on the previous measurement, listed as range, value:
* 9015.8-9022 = 5.499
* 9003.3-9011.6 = 5.553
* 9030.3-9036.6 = 5.822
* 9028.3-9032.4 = 5.75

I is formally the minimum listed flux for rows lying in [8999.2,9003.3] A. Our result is 5.632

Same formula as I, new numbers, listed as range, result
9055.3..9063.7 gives 6.005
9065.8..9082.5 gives 5.877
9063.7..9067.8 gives 6.407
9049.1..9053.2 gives 5.979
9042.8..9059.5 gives 5.971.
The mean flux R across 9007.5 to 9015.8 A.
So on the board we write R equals 5.56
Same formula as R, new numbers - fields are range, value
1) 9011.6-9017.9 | 5.55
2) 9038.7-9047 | 5.96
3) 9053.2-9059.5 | 6.01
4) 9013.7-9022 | 5.53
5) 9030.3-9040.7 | 5.88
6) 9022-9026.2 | 5.54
